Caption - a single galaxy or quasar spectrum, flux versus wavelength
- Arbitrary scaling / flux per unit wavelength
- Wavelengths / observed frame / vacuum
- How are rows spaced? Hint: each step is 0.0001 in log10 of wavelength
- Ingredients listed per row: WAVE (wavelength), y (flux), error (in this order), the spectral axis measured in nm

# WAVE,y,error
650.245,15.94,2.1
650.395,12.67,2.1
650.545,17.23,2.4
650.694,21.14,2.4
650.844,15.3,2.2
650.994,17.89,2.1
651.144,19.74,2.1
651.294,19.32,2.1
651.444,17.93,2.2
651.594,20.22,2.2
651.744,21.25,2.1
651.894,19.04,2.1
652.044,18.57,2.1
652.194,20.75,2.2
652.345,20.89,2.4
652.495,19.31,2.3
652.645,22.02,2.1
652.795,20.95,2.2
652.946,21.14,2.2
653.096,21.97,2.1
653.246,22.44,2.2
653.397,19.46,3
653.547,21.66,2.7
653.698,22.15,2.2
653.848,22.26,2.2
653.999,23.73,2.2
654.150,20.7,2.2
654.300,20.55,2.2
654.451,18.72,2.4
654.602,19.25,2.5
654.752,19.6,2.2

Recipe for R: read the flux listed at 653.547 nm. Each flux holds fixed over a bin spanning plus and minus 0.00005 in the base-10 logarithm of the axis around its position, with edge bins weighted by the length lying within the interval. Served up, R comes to 21.66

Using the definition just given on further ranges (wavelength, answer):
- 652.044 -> 18.57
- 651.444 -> 17.93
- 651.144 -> 19.74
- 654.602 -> 19.25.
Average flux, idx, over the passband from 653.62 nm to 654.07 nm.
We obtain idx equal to 22.7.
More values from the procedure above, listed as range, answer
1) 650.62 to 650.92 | 18.2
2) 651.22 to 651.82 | 19.7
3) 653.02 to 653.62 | 21.4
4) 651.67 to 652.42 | 20.1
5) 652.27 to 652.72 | 20.8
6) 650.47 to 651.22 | 18.3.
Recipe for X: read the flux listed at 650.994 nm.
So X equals 17.89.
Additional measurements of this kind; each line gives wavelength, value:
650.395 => 12.67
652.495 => 19.31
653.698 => 22.15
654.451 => 18.72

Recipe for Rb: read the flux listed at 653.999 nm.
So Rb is 23.73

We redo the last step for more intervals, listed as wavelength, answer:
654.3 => 20.55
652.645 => 22.02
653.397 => 19.46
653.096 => 21.97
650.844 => 15.3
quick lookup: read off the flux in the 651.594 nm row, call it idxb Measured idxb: 20.22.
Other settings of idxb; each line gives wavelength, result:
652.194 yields 20.75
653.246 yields 22.44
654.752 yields 19.6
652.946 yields 21.14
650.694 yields 21.14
